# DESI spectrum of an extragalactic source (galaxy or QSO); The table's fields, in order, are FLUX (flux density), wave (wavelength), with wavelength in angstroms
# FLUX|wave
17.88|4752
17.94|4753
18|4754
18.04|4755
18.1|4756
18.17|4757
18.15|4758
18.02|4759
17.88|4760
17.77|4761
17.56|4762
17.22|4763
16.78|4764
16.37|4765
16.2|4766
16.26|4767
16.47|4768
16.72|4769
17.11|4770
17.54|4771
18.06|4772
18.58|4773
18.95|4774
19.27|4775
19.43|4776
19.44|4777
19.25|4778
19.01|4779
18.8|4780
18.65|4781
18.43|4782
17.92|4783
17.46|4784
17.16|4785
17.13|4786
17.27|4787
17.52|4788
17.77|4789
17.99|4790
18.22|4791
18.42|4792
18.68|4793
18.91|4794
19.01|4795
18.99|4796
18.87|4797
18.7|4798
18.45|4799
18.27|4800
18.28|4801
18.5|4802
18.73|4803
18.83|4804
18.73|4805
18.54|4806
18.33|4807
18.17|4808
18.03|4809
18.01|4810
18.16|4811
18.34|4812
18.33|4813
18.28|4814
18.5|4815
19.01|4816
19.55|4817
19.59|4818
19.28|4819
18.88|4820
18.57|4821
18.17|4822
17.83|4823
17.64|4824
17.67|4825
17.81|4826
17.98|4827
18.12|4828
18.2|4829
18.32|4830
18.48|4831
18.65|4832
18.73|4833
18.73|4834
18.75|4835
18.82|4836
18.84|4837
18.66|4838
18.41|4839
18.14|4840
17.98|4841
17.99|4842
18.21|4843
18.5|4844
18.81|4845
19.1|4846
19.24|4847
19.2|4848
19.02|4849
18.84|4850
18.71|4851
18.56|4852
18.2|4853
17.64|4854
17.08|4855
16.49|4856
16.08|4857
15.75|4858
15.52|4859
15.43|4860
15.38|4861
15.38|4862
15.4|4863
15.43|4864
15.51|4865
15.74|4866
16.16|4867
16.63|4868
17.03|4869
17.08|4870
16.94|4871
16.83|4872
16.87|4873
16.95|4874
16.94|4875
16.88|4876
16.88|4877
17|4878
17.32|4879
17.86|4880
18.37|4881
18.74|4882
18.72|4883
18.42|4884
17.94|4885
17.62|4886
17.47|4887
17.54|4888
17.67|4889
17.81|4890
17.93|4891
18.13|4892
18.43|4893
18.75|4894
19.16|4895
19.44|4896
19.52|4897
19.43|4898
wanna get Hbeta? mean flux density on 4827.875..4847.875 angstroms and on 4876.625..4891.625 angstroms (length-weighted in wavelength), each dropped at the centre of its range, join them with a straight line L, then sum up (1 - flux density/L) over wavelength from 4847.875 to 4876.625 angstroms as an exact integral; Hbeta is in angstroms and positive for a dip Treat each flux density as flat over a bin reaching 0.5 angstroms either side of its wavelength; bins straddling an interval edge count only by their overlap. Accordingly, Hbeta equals 2.2 angstroms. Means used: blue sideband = 18.6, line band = 16.8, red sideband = 17.8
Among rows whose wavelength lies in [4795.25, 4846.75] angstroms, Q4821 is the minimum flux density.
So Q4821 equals 17.64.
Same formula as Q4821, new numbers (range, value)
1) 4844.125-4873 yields 15.38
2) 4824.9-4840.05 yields 17.67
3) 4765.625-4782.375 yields 16.2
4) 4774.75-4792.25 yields 17.13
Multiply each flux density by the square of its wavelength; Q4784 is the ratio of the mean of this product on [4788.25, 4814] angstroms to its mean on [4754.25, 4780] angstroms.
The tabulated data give 1.05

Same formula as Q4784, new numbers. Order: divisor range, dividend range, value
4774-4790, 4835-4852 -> 1.05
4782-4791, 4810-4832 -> 1.06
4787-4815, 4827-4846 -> 1.02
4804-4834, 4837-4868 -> 0.96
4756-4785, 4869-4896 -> 1.04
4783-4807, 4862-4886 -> 0.96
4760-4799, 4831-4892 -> 1.01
